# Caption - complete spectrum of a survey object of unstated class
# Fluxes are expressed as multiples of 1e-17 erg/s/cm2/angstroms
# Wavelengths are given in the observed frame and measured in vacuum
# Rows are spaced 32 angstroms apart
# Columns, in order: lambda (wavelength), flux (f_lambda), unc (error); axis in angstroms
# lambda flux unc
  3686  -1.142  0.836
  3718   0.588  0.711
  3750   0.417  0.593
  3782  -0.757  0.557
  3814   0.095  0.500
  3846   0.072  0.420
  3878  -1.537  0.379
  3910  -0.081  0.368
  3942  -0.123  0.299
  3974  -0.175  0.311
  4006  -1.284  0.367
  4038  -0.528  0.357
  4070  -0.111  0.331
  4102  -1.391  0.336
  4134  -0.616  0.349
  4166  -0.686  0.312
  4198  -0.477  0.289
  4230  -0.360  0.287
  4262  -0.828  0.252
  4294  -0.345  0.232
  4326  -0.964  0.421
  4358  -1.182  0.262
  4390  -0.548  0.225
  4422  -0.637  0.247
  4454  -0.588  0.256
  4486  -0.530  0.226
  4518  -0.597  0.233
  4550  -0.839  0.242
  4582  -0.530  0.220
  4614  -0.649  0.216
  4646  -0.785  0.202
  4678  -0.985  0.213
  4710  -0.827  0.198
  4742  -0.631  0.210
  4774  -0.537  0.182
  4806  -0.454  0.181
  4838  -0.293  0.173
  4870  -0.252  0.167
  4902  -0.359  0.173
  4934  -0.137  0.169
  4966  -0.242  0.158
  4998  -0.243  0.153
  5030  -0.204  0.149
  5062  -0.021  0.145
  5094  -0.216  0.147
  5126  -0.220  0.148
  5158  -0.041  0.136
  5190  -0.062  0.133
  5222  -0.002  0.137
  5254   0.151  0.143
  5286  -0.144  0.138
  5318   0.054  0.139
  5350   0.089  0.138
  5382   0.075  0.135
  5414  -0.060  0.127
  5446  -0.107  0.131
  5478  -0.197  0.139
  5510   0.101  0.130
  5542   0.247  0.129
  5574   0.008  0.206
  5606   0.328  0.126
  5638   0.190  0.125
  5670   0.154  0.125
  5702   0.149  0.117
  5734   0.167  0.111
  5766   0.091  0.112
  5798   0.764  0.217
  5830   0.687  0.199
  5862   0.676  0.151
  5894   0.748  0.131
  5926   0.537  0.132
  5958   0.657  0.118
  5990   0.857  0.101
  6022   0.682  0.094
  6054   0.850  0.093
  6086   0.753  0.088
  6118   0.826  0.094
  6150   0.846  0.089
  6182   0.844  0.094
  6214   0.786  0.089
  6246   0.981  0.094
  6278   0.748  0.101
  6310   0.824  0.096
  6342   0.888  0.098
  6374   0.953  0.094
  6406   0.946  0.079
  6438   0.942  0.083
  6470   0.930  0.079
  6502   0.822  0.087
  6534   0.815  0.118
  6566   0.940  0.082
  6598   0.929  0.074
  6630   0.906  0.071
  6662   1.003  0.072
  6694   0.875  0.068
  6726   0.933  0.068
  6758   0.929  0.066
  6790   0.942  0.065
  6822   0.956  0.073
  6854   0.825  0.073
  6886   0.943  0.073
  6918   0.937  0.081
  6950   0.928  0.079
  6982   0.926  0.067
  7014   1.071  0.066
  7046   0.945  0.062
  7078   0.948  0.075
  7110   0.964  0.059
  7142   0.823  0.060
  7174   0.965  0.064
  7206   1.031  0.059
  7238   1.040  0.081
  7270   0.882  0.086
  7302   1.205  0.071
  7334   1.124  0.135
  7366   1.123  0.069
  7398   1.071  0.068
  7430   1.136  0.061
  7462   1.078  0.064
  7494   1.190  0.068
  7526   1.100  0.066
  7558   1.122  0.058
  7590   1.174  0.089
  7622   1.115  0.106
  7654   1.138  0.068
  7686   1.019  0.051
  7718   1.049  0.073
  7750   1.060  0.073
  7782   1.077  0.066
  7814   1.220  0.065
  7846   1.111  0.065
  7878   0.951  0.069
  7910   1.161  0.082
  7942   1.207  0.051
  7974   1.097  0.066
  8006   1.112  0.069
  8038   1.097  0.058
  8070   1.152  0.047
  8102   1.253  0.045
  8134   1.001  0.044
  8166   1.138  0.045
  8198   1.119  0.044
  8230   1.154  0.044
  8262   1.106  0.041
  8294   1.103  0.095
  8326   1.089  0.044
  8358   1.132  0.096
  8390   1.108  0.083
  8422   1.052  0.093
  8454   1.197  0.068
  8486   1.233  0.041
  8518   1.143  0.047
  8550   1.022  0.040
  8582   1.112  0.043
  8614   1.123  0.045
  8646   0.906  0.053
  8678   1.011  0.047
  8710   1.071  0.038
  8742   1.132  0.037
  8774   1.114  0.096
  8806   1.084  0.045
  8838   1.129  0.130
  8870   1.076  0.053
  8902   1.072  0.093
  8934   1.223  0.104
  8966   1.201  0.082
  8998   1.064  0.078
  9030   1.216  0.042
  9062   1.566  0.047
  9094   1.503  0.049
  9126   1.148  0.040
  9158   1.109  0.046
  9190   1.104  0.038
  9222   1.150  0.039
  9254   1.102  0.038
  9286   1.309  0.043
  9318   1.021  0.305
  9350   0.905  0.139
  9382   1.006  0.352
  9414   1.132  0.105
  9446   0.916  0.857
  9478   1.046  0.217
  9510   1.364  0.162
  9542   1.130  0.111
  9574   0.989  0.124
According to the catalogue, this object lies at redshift 0.38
